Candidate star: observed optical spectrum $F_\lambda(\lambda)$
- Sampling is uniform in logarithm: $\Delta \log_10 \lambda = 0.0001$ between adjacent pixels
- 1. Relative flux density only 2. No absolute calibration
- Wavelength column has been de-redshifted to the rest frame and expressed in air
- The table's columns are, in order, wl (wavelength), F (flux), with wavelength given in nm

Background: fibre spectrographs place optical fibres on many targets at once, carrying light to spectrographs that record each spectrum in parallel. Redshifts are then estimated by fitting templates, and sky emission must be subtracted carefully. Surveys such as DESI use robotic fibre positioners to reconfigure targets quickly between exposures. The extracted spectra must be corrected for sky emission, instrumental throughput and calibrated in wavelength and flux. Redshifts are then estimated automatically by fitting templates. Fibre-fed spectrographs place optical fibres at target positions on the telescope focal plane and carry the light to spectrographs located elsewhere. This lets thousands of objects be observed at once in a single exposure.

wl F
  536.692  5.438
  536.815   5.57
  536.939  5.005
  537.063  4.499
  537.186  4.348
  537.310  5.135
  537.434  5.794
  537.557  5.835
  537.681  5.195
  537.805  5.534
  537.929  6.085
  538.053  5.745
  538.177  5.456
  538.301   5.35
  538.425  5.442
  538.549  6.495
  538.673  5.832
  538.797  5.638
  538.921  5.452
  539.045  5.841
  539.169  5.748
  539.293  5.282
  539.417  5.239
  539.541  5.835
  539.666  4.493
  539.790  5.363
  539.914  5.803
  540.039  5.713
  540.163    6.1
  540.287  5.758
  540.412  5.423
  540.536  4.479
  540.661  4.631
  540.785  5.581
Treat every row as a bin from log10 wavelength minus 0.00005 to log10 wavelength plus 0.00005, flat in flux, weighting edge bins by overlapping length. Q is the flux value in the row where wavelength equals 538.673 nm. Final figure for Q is 5.832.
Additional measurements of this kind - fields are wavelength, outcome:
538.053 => 5.745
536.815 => 5.57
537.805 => 5.534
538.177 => 5.456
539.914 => 5.803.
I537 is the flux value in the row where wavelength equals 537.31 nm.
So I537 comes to 5.135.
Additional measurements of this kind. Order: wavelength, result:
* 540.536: 4.479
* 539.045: 5.841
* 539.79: 5.363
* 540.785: 5.581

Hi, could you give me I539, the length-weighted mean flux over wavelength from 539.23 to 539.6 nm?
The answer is 5.46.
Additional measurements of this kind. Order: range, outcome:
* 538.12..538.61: 5.69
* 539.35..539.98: 5.34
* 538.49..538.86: 5.98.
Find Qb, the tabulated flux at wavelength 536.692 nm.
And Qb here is 5.438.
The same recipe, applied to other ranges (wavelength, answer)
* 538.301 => 5.35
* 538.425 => 5.442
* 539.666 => 4.493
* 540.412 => 5.423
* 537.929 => 6.085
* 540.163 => 6.1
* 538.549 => 6.495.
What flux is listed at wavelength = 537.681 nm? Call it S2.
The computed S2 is 5.195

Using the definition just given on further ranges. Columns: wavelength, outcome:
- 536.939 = 5.005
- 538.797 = 5.638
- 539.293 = 5.282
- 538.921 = 5.452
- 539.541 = 5.835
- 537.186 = 4.348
